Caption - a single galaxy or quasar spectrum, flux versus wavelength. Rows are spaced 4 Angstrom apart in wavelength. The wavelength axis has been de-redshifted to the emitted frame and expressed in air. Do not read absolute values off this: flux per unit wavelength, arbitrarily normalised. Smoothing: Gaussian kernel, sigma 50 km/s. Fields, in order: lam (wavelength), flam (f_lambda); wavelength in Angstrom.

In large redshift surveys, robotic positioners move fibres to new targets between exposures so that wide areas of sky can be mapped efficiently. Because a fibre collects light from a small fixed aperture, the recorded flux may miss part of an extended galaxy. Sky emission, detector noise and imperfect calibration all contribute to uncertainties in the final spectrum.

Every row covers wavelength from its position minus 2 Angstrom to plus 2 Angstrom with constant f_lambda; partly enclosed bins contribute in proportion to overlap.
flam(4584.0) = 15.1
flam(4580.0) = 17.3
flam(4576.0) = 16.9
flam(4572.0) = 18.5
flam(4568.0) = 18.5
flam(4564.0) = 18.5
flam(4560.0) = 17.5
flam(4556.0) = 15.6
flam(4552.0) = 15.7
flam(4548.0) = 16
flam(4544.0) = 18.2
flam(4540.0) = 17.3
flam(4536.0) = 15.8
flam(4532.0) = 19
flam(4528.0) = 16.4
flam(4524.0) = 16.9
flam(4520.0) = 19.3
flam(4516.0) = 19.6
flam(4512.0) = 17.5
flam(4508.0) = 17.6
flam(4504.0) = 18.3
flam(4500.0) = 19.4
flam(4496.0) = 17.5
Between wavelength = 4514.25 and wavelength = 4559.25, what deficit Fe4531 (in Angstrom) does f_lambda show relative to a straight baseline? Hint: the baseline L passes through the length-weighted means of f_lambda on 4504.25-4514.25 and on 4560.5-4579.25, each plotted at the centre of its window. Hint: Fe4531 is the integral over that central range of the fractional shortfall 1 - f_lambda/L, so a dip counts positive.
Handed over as 1.5 Angstrom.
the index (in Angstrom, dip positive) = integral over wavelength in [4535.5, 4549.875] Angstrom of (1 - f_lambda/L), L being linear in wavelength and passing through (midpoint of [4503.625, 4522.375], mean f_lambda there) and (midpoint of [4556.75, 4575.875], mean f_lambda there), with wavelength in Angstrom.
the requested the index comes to 1.0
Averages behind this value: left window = 18.4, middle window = 16.9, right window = 17.9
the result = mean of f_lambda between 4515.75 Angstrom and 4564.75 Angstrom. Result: 17.3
